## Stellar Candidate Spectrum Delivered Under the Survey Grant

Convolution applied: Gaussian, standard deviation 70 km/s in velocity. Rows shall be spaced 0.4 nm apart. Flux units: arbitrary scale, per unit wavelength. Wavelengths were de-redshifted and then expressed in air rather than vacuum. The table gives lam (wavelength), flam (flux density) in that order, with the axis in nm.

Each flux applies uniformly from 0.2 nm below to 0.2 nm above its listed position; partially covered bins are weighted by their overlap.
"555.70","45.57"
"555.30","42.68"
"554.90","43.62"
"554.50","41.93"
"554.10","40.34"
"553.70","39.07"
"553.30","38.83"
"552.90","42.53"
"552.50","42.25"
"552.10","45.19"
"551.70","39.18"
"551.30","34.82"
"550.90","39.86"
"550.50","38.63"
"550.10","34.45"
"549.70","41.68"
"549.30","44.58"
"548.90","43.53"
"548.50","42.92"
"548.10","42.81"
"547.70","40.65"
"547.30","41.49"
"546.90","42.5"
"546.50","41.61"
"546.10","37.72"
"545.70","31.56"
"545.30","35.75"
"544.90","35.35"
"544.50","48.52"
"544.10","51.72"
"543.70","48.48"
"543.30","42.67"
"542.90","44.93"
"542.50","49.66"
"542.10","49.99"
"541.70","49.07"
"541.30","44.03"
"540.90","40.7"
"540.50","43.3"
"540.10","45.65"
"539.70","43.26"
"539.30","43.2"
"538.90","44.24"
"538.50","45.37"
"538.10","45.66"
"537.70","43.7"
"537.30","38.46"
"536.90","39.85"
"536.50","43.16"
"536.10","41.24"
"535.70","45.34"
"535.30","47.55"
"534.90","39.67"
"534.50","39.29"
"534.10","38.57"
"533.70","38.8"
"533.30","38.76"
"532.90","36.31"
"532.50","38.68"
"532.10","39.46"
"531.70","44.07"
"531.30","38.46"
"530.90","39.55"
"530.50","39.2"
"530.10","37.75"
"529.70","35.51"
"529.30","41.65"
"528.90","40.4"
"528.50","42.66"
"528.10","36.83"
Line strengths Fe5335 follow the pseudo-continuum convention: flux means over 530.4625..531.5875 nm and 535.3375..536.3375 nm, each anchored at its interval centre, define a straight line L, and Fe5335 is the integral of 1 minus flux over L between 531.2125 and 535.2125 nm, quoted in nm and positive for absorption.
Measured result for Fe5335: 0.19 nm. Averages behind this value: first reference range 39.4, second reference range 44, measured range 39.5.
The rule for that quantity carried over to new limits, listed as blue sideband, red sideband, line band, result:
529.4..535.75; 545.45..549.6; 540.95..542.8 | -0.318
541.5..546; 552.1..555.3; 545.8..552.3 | 0.335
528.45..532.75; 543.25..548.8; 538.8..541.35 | -0.157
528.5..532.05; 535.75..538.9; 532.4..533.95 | 0.108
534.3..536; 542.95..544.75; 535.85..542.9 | 0.132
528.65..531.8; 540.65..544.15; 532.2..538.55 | 0.201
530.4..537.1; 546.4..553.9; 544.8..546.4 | 0.207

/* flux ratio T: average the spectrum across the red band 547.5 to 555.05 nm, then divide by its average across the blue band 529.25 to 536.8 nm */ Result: 1.02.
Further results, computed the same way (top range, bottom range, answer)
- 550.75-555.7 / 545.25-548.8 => 1.03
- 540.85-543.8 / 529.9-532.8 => 1.18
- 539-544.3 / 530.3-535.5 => 1.15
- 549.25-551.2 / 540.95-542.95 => 0.83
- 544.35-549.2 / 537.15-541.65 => 0.92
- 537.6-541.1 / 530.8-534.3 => 1.12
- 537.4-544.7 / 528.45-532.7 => 1.15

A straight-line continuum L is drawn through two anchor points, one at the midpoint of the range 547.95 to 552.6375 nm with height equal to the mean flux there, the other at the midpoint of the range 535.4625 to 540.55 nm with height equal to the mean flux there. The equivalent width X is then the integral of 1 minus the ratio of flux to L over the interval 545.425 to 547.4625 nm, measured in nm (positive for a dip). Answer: 0.13 nm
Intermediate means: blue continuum 43.3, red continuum 40.8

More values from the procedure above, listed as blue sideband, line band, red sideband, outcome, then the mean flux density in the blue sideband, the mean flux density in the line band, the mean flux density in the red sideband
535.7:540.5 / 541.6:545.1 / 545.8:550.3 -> -0.381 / 43.2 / 46.6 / 41.1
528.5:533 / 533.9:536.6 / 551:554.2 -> -0.170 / 39.4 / 42.1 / 40.3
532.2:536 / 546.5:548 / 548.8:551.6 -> -0.075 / 40.3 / 41.6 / 39.5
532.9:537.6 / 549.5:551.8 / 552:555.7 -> 0.203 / 40.8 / 38.1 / 41.9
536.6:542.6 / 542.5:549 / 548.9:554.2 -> -0.001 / 44.3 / 42.2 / 40.2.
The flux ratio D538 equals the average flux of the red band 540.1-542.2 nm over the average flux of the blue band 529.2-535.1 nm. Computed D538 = 1.16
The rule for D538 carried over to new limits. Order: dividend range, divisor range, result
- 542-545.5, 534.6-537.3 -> 1.06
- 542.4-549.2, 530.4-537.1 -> 1.05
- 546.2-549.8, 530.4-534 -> 1.08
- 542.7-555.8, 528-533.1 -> 1.05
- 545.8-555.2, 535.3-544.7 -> 0.91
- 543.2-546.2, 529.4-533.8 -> 1.07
